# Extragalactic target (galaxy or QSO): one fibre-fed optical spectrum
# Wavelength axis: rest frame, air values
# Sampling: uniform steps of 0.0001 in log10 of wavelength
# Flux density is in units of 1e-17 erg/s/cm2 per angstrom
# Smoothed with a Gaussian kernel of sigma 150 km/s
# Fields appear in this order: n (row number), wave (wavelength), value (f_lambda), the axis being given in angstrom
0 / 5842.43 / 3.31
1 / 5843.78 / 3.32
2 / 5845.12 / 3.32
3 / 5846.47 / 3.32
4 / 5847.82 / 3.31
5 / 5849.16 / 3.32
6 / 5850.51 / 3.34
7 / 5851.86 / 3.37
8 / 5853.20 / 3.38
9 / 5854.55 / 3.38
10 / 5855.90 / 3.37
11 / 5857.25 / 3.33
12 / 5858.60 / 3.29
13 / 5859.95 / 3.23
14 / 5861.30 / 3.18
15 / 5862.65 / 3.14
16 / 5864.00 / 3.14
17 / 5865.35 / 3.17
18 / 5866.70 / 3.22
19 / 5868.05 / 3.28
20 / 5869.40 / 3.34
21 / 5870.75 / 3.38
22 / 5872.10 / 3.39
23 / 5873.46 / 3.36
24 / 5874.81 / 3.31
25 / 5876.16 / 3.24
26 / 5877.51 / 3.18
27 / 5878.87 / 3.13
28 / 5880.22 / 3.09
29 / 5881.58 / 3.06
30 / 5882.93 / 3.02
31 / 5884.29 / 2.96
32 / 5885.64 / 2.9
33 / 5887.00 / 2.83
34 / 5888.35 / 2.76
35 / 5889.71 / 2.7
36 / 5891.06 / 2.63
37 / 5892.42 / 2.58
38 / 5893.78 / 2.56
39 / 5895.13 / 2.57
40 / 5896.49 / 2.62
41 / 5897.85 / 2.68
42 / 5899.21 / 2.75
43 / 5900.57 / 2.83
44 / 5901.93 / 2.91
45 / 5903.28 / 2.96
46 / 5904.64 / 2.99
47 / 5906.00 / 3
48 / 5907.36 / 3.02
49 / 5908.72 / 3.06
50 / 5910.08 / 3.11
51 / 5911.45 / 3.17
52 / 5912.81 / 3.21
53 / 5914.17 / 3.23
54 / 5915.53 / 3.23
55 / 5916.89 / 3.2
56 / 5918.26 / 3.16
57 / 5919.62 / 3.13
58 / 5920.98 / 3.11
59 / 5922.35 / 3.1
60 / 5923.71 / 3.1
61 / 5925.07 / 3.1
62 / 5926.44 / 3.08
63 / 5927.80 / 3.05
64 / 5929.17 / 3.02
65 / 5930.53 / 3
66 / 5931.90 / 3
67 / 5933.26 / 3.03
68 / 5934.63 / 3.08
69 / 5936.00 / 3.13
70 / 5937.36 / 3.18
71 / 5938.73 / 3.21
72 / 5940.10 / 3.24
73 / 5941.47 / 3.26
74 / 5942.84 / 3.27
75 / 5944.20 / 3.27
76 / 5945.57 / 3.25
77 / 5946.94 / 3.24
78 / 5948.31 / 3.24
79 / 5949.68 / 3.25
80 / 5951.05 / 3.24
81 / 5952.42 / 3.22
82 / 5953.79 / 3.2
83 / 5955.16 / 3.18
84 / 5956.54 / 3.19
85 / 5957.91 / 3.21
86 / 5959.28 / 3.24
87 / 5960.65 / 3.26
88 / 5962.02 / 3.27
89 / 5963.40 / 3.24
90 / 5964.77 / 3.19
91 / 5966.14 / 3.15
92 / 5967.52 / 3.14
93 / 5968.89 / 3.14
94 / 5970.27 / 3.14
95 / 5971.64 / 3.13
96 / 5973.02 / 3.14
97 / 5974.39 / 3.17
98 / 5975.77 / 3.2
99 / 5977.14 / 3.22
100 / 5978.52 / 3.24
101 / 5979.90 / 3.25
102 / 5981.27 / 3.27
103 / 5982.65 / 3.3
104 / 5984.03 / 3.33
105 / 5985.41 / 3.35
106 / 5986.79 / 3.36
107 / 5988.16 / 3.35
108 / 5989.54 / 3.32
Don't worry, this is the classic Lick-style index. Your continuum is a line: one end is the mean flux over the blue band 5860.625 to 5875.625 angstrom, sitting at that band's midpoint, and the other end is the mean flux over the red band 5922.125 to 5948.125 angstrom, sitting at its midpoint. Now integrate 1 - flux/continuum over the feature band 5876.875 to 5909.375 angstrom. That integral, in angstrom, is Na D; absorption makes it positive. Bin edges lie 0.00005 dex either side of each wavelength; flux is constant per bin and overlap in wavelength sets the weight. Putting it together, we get 3.57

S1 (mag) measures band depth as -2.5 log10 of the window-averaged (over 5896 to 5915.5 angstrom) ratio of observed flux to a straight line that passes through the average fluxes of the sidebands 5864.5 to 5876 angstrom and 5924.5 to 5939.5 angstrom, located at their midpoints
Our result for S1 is 0.07 mag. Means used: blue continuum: 3.3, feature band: 2.98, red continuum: 3.08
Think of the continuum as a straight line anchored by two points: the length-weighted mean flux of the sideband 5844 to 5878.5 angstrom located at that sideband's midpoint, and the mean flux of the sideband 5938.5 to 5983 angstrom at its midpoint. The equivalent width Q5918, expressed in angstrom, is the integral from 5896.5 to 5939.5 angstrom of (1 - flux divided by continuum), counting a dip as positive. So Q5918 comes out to 2.6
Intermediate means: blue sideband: 3.29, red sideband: 3.22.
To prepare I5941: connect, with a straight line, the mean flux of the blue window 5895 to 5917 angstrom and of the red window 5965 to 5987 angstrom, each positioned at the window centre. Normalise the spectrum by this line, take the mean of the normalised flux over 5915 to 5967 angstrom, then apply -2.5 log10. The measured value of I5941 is -0.03 mag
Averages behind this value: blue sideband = 2.98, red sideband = 3.22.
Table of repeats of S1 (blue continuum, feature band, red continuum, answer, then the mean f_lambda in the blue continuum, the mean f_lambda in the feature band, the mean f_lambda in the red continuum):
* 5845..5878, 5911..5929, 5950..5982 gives 0.03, 3.29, 3.14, 3.2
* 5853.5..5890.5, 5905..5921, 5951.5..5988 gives 0.02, 3.16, 3.13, 3.22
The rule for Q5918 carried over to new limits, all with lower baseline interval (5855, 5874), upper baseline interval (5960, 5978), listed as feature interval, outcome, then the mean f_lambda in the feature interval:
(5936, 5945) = -0.1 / 3.23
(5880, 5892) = 1.4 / 2.87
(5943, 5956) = -0.1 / 3.23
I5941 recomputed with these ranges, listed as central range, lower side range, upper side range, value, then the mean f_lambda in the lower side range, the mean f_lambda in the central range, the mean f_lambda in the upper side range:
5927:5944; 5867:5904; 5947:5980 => -0.004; 2.97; 3.13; 3.2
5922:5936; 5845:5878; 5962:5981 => 0.058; 3.29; 3.06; 3.19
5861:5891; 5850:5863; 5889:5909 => -0.017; 3.3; 3.12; 2.79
